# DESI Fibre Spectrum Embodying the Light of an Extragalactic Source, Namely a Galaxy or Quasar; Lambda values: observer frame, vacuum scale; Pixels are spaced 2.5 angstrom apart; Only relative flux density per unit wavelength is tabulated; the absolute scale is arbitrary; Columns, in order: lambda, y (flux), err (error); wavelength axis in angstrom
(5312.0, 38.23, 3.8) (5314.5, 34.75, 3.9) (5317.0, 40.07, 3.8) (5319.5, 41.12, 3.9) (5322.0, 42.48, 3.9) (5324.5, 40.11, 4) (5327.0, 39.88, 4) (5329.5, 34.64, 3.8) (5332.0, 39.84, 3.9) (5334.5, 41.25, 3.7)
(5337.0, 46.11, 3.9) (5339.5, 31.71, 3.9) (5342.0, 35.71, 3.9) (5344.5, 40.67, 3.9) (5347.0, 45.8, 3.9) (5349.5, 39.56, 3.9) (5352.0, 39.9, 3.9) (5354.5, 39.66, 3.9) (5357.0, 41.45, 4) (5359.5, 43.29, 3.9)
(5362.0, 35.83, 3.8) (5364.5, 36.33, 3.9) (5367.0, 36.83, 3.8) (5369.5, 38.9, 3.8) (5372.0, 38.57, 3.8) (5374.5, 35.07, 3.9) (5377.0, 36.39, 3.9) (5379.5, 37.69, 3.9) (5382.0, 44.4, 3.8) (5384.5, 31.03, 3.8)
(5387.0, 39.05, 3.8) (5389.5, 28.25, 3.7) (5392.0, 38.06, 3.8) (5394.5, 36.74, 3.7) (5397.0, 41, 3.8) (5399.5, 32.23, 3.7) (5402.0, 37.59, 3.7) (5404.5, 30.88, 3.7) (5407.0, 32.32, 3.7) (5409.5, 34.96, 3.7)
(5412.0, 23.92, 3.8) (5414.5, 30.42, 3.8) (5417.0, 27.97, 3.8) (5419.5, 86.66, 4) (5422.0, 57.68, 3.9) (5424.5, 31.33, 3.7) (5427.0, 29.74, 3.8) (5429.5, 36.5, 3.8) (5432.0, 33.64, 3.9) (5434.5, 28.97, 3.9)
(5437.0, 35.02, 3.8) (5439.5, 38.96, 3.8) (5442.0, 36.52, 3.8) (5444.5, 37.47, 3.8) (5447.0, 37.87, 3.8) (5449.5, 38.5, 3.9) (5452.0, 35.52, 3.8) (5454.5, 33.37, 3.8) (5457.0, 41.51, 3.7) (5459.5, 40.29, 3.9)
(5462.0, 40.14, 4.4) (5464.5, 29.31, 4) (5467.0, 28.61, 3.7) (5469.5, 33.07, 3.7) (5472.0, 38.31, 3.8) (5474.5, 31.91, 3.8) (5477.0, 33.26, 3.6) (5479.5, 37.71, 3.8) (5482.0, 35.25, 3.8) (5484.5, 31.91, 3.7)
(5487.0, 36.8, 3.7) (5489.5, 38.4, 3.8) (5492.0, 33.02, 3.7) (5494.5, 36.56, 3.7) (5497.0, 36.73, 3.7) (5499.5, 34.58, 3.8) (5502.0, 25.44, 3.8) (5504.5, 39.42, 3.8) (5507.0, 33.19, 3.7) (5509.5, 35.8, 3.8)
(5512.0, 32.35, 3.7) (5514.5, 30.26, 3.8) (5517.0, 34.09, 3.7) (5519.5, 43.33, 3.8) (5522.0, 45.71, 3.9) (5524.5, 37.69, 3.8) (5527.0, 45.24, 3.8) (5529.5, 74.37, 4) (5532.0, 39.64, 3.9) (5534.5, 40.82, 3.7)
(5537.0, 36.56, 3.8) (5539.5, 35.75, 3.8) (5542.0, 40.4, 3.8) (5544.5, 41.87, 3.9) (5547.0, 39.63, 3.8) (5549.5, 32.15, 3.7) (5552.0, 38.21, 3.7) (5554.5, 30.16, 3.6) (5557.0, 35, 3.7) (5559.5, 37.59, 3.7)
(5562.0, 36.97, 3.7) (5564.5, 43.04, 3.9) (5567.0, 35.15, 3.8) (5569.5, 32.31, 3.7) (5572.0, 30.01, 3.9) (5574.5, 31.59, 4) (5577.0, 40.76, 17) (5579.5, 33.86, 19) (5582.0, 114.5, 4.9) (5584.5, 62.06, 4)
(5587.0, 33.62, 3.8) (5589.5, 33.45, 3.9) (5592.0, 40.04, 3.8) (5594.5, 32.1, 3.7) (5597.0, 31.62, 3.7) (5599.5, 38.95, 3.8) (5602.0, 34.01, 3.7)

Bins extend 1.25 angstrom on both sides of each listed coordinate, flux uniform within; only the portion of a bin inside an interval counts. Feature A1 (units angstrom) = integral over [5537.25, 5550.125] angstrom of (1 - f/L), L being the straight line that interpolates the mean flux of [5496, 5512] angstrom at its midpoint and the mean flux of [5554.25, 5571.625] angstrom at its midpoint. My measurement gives -1.1 angstrom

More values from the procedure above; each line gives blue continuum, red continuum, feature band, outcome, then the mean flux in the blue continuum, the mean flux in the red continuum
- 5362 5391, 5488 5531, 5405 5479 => 1.82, 36.6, 38.6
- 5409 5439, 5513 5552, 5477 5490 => 1.35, 38.2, 41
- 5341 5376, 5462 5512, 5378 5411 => 1.88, 39.1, 34.3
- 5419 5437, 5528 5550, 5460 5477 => 3.21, 41.1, 42.7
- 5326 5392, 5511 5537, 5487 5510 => 3.71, 38.4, 42.2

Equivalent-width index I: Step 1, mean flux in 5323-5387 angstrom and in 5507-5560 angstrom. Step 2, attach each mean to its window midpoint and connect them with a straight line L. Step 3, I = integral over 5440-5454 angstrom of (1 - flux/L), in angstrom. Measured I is 0.71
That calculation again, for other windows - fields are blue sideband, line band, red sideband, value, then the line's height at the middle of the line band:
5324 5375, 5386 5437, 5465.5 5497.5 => 0.2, 37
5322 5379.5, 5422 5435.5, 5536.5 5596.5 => 1.7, 39.5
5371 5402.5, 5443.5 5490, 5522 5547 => 5.3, 40.3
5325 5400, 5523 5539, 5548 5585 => -1.6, 41.2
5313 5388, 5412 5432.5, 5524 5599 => -0.6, 39.7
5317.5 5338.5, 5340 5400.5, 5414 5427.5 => 6.8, 42.8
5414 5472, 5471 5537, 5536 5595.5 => 2.4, 39.1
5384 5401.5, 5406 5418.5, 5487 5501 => 1.6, 35.5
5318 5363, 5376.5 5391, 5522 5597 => 1.5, 40.3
